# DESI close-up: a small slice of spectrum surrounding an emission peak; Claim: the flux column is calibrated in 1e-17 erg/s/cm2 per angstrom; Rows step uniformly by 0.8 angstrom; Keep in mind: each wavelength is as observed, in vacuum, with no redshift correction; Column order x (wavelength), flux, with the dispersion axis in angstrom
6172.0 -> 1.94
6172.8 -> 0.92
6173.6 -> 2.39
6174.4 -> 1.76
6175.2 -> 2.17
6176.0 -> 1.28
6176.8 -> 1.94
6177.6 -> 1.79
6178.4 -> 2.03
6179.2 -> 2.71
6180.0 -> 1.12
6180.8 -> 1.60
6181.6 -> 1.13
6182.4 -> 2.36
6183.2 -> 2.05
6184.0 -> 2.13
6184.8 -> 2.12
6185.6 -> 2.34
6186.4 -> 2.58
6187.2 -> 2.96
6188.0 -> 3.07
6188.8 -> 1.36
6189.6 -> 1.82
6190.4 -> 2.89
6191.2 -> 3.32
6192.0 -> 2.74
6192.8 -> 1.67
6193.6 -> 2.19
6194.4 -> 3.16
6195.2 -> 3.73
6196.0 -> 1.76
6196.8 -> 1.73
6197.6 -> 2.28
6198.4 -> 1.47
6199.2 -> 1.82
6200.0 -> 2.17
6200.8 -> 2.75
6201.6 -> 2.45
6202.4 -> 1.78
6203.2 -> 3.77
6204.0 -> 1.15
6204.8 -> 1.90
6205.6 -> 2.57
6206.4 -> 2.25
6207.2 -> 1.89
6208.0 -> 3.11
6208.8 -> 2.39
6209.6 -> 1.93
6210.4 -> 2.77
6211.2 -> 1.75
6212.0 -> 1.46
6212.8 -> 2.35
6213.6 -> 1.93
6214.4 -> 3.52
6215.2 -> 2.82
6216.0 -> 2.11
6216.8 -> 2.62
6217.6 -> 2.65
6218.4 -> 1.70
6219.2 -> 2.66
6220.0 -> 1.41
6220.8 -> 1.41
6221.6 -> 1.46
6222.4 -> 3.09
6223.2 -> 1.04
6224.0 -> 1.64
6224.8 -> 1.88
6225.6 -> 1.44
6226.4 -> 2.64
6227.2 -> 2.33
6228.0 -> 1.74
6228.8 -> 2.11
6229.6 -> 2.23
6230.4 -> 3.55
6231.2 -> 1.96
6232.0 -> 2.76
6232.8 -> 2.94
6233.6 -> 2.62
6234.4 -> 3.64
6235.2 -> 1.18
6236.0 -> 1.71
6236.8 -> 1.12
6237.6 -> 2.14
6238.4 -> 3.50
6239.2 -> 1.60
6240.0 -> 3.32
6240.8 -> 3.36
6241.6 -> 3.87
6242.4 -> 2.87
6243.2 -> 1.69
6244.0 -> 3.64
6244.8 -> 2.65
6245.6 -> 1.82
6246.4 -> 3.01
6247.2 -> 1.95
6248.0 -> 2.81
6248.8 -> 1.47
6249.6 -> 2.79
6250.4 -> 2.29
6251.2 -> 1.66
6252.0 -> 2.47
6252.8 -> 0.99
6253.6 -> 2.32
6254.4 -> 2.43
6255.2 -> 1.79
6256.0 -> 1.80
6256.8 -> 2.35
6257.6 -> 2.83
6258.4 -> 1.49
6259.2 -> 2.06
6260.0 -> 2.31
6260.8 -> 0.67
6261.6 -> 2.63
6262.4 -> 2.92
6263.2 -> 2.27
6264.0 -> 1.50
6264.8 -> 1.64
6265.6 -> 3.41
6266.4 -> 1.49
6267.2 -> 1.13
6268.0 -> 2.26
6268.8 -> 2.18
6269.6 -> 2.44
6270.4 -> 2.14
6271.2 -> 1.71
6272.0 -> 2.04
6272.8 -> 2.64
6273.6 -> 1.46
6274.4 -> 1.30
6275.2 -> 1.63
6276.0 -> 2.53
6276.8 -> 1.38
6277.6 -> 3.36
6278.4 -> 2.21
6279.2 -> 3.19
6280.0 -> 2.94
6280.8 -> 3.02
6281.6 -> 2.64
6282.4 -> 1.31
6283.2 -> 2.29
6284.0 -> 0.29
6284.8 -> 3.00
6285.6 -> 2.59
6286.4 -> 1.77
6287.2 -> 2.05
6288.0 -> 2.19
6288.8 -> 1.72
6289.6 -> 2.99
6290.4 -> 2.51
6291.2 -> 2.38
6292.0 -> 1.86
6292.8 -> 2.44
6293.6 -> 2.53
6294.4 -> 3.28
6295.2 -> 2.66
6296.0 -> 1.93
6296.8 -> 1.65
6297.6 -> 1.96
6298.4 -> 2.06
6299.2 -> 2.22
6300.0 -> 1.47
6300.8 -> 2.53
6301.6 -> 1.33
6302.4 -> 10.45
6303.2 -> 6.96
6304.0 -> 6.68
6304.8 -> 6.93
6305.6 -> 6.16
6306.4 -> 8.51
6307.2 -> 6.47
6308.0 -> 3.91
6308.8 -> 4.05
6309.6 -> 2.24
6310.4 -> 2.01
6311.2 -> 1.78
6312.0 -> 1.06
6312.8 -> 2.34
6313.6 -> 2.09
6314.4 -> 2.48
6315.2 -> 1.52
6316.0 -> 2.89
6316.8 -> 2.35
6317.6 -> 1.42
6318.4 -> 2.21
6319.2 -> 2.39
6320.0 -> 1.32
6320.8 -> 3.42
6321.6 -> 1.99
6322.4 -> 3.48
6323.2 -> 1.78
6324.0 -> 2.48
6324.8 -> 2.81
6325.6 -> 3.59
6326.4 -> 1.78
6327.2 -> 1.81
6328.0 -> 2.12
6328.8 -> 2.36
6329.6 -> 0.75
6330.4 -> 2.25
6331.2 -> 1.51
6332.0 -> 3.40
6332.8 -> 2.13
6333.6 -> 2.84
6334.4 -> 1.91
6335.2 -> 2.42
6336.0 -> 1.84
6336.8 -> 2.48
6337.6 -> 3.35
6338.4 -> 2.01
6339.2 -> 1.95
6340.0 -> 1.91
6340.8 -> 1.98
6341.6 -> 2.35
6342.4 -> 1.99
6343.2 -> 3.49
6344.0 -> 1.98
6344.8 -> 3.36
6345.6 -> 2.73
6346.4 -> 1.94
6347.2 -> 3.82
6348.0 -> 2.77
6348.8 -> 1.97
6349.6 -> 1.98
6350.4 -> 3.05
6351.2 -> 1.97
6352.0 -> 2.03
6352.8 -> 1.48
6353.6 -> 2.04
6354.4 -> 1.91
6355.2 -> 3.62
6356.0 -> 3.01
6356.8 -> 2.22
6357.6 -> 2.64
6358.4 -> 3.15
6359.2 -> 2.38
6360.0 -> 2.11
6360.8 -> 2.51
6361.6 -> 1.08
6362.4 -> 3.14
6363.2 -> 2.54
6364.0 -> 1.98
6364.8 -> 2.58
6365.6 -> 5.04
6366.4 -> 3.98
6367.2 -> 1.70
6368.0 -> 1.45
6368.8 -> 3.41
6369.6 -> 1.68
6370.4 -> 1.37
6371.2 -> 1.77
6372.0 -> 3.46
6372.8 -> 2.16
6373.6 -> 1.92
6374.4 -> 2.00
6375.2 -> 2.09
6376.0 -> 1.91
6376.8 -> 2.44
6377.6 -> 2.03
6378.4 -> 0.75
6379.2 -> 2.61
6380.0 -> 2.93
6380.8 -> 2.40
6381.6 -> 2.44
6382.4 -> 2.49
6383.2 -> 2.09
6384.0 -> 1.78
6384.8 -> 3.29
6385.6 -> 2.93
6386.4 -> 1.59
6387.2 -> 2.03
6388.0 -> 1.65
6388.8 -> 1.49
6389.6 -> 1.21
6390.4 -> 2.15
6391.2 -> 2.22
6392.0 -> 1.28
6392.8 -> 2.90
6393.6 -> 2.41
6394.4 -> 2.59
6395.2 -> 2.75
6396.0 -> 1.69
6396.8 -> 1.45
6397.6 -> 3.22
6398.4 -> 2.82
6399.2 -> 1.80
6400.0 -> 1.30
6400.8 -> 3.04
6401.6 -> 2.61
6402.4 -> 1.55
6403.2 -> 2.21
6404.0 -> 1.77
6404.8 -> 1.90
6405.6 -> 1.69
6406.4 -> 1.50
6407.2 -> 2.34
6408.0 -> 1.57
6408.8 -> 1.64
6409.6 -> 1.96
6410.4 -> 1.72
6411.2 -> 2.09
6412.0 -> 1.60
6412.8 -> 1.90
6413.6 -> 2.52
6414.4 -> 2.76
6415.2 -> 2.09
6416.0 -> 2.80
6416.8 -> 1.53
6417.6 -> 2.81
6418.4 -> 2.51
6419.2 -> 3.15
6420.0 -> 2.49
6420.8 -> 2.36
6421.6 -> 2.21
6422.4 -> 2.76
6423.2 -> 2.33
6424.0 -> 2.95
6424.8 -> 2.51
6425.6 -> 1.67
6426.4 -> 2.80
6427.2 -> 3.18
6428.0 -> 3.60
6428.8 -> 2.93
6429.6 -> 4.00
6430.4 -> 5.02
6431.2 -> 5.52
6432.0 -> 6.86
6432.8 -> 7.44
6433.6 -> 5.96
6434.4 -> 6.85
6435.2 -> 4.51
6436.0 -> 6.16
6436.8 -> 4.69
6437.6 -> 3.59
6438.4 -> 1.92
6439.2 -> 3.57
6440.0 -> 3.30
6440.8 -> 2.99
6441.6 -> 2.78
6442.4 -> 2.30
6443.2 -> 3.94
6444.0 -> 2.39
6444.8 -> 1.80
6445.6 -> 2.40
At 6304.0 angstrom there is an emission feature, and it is H-beta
